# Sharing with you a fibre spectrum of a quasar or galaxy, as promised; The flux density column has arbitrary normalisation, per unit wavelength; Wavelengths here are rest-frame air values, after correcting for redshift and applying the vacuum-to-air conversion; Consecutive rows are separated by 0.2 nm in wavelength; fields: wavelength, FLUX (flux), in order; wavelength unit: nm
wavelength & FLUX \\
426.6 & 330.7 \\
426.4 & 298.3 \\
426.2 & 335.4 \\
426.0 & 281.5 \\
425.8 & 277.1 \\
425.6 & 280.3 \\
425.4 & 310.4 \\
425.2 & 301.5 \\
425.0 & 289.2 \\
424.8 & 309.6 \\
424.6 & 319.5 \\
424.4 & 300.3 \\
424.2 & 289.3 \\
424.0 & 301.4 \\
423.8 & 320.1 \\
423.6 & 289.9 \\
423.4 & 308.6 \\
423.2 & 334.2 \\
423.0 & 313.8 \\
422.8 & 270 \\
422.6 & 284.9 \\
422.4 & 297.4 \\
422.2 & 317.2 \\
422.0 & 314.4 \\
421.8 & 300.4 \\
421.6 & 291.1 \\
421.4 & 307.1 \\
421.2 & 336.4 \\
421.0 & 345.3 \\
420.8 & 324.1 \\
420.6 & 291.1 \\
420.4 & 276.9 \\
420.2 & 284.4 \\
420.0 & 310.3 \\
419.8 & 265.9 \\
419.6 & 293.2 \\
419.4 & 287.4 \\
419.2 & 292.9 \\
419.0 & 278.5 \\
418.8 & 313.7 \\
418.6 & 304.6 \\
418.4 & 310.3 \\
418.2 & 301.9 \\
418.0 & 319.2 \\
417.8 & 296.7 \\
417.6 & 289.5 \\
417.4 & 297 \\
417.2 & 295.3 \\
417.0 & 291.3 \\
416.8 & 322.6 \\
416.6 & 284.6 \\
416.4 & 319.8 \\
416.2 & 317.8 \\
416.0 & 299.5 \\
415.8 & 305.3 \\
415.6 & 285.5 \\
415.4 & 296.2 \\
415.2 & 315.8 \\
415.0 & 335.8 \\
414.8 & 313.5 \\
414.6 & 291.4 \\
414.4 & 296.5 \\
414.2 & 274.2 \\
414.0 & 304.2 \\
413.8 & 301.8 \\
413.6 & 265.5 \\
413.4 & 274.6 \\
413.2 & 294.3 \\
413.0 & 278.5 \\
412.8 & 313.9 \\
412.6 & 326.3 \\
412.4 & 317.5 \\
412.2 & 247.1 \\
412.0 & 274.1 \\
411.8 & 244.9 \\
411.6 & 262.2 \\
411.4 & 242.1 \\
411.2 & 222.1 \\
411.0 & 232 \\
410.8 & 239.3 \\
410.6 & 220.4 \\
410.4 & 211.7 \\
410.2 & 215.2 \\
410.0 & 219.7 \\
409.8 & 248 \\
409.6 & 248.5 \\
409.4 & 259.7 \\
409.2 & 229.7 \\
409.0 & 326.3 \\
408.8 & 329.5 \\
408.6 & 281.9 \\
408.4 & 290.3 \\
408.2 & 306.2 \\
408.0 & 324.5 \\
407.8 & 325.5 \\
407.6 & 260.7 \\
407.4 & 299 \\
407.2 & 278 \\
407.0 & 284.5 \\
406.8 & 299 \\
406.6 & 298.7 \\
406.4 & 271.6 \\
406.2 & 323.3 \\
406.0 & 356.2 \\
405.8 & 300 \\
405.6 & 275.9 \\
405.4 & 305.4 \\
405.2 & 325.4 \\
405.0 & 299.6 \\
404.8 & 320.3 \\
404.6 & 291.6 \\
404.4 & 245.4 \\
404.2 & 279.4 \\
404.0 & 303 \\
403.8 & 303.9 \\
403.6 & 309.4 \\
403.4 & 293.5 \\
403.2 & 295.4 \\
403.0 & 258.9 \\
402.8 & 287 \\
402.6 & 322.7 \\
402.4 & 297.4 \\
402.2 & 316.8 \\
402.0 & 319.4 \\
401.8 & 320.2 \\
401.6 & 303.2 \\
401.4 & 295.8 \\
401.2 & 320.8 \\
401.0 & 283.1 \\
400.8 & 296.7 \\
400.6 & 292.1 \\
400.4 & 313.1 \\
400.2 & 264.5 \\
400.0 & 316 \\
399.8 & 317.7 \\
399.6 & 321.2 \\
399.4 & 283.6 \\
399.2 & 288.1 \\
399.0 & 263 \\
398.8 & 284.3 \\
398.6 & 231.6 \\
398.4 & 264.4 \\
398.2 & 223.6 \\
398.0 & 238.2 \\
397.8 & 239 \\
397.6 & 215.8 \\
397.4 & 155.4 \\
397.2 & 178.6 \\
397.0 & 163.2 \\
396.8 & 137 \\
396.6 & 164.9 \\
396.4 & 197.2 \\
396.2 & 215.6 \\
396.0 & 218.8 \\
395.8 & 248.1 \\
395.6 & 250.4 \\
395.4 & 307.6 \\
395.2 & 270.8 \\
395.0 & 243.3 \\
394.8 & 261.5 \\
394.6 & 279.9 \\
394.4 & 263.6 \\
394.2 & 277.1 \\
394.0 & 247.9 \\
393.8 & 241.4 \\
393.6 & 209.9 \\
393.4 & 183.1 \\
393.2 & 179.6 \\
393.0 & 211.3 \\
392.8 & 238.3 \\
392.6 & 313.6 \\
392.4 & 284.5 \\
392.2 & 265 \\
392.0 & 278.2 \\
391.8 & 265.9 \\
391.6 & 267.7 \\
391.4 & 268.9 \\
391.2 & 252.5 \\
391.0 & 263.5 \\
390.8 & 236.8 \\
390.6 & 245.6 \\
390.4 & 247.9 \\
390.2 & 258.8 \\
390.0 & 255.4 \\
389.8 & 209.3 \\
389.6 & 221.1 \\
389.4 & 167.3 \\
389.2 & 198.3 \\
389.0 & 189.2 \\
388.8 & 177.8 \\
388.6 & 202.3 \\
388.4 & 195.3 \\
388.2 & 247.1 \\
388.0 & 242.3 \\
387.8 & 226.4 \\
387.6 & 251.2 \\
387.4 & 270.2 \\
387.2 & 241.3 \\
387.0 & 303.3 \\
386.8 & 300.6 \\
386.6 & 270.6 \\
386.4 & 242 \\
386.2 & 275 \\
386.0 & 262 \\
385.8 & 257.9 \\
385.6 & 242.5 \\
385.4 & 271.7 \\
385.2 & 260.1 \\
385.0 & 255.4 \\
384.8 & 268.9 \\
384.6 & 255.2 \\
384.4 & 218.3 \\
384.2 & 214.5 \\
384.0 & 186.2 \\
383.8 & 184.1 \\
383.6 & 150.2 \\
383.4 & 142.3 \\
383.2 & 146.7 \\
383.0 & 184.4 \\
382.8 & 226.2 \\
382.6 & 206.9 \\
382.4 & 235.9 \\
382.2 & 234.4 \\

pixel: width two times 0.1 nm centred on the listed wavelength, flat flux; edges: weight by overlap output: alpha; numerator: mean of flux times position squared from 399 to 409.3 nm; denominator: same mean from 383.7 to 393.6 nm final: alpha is 1.34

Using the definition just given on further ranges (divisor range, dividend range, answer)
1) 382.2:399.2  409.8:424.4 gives 1.42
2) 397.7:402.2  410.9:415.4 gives 1.06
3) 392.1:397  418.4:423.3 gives 1.45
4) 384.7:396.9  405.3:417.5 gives 1.30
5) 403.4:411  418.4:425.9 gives 1.14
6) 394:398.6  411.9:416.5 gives 1.43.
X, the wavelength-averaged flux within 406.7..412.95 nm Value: 270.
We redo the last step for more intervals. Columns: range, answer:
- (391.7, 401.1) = 249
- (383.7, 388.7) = 246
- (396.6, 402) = 261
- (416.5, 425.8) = 301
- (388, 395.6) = 241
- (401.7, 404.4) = 298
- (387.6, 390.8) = 221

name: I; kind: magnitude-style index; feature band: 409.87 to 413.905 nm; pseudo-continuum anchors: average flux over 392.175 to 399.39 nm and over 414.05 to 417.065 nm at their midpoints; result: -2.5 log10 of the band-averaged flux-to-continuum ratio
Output 0.12 mag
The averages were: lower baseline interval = 235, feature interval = 260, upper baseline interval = 303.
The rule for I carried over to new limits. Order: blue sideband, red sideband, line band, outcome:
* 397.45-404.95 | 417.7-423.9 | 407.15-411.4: 0.11 mag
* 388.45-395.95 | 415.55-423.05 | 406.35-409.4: -0.06 mag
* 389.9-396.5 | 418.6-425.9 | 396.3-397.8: 0.40 mag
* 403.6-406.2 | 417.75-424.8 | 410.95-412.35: 0.21 mag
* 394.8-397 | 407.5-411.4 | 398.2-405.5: -0.22 mag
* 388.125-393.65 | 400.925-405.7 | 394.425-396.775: 0.08 mag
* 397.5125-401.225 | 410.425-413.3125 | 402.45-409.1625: -0.11 mag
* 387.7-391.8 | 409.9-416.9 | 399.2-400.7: -0.20 mag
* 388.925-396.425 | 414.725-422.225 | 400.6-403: -0.15 mag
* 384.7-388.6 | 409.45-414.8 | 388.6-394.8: 0.08 mag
